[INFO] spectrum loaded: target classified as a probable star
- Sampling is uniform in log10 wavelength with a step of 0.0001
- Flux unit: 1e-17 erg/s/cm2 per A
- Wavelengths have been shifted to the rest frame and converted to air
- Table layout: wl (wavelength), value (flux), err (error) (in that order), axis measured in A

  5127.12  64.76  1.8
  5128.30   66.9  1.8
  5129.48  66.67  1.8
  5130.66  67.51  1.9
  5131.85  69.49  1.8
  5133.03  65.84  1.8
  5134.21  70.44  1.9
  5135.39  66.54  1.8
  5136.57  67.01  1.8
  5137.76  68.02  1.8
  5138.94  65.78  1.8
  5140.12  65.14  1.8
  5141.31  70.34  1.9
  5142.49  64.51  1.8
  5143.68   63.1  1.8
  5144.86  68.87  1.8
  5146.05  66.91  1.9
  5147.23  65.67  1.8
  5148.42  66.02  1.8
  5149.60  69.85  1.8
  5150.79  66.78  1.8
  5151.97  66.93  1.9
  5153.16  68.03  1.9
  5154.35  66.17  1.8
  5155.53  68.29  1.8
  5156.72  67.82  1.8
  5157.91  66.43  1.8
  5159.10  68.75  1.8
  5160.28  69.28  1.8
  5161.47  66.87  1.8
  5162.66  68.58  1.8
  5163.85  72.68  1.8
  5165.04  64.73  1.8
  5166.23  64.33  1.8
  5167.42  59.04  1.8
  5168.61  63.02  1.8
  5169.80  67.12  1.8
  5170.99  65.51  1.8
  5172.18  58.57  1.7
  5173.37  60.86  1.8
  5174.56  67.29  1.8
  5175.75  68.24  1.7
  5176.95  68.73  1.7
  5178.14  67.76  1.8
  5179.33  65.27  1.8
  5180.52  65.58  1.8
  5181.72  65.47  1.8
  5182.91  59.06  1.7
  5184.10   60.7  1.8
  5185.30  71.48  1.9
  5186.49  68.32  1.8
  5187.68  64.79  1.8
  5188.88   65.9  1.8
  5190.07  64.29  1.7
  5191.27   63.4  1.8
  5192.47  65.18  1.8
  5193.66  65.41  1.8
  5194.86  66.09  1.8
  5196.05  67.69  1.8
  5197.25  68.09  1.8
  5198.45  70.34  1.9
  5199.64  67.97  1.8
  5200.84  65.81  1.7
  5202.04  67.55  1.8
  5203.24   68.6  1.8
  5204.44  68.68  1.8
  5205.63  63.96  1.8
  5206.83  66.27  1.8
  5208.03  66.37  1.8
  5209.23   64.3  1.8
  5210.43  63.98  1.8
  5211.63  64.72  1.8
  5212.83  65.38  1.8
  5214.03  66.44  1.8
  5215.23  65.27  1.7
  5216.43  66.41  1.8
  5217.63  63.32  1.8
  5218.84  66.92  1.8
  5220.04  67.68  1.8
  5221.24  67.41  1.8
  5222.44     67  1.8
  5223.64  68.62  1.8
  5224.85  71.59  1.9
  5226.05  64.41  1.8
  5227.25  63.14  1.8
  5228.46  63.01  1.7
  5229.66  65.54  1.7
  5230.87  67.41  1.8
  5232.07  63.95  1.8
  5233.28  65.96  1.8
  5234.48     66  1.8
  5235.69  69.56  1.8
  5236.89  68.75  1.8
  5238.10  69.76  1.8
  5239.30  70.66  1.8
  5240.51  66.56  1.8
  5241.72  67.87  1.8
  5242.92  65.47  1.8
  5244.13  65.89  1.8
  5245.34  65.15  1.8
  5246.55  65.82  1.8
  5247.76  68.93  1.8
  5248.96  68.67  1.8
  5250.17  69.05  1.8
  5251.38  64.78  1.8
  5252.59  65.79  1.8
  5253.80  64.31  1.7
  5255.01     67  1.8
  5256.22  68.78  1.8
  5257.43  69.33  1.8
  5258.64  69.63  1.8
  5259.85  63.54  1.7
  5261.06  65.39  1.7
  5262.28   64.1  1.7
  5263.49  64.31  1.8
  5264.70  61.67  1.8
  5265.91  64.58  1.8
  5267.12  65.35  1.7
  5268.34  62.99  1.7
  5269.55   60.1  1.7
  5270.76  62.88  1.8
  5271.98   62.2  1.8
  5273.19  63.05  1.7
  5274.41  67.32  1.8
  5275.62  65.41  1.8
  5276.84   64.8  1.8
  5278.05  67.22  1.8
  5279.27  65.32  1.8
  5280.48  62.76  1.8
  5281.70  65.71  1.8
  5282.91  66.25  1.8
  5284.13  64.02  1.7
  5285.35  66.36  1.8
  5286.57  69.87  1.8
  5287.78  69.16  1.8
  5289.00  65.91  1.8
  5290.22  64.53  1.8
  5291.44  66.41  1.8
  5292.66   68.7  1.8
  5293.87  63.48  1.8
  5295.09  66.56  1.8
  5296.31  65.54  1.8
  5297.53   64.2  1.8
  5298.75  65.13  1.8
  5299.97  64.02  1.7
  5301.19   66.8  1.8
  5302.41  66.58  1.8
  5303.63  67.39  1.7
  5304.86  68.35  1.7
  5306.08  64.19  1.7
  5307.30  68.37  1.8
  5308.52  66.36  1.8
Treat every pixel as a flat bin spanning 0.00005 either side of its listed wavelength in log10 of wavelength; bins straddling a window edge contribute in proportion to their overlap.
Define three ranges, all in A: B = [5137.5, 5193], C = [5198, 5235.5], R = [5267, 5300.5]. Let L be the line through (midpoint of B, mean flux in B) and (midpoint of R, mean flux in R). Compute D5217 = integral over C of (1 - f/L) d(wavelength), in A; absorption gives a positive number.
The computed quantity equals -0.3 A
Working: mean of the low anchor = 66.1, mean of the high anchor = 65.2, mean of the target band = 66.3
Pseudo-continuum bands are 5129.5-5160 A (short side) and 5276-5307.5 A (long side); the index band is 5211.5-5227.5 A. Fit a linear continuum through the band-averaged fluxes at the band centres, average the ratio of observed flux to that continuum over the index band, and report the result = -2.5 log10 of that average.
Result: 0.00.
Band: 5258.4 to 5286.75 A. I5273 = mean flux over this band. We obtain 64.6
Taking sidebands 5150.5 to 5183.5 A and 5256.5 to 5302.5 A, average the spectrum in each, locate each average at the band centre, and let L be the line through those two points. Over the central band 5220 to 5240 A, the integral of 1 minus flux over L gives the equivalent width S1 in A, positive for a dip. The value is -0.45 A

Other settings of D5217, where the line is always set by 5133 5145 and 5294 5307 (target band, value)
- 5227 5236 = 0.10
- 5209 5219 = 0.19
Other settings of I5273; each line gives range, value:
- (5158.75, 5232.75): 66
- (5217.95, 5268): 66.5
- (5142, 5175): 66.1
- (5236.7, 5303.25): 65.9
